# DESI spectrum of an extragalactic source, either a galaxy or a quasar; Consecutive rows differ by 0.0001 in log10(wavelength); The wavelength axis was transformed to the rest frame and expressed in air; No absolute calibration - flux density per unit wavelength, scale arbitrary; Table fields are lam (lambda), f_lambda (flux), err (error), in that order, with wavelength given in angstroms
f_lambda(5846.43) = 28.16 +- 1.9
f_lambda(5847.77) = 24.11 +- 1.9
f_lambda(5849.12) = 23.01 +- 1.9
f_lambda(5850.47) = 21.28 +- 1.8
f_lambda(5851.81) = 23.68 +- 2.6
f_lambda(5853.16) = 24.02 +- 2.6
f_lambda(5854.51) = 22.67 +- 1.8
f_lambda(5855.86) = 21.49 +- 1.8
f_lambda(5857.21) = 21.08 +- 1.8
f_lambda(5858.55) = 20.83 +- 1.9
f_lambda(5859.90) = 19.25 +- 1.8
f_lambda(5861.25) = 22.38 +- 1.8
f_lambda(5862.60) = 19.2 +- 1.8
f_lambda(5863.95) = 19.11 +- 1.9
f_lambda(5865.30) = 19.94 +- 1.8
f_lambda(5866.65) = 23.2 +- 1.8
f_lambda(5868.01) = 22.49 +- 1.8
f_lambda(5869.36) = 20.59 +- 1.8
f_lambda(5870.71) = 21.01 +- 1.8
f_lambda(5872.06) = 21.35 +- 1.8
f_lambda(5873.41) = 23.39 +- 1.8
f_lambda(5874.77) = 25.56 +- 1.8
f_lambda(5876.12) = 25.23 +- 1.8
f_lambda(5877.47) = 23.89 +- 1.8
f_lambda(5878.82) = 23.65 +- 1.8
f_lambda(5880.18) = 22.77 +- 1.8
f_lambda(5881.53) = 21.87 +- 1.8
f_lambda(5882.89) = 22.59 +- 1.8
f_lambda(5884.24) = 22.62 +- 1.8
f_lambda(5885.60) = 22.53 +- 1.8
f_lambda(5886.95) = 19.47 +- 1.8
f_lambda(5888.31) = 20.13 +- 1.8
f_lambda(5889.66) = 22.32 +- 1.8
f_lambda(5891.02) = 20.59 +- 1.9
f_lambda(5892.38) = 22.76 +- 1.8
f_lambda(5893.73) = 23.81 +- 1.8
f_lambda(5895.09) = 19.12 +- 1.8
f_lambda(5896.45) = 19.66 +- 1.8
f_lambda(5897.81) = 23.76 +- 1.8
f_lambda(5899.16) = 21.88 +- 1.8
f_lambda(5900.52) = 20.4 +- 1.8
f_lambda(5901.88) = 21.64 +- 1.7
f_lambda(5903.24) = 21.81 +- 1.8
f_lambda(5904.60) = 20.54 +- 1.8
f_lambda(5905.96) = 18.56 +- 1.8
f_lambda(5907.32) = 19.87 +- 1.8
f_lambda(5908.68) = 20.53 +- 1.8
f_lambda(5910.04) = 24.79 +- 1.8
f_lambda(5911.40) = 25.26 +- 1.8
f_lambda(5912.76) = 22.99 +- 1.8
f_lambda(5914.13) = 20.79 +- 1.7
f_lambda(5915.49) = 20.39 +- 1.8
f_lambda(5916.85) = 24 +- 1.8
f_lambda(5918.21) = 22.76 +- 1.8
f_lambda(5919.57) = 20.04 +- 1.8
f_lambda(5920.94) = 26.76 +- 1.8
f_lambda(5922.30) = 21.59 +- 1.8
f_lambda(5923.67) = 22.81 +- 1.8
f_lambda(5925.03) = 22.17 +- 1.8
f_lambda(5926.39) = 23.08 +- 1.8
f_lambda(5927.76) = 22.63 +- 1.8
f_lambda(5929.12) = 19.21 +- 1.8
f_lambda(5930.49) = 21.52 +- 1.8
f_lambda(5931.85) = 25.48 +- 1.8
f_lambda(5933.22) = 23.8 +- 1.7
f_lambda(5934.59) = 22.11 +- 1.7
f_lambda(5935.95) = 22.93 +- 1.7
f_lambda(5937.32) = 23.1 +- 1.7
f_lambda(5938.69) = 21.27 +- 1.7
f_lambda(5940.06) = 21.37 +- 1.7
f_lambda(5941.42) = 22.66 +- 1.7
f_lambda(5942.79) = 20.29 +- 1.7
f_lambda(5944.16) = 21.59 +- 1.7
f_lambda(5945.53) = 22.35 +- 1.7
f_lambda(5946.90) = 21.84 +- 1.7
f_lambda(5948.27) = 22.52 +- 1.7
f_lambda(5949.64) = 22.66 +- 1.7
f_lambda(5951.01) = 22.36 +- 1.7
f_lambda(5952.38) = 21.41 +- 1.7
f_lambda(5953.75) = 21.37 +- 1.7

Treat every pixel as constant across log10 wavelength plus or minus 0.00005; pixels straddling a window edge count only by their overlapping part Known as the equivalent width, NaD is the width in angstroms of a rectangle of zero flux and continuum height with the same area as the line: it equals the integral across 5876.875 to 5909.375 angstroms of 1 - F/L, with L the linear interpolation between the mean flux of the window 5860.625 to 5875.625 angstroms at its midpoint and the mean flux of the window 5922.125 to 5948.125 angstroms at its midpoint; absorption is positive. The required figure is 0.5 angstroms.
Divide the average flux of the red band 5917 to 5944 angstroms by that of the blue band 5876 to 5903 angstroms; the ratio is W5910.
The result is 1.02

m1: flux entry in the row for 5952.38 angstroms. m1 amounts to 21.41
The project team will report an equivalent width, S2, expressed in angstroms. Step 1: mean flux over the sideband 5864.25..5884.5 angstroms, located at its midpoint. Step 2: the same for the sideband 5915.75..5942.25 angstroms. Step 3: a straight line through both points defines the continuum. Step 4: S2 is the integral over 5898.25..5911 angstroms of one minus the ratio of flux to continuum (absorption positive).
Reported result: 0.7 angstroms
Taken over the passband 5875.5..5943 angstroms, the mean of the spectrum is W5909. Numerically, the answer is 22.1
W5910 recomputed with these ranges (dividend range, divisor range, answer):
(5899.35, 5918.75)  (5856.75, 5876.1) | 1.01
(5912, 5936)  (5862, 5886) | 1.01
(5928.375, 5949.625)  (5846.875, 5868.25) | 1.02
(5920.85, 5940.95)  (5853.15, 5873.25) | 1.06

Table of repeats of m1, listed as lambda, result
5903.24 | 21.81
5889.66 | 22.32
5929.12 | 19.21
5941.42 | 22.66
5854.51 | 22.67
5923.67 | 22.81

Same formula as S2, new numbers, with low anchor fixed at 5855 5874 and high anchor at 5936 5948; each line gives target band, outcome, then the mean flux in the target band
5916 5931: -0.5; 22.4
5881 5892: -0.1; 21.5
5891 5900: -0.1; 21.7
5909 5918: -0.6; 22.9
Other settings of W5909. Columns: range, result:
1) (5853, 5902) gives 21.8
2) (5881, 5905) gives 21.5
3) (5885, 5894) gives 21.6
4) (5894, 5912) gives 21.4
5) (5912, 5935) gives 22.5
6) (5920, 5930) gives 22.5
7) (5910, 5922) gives 22.9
